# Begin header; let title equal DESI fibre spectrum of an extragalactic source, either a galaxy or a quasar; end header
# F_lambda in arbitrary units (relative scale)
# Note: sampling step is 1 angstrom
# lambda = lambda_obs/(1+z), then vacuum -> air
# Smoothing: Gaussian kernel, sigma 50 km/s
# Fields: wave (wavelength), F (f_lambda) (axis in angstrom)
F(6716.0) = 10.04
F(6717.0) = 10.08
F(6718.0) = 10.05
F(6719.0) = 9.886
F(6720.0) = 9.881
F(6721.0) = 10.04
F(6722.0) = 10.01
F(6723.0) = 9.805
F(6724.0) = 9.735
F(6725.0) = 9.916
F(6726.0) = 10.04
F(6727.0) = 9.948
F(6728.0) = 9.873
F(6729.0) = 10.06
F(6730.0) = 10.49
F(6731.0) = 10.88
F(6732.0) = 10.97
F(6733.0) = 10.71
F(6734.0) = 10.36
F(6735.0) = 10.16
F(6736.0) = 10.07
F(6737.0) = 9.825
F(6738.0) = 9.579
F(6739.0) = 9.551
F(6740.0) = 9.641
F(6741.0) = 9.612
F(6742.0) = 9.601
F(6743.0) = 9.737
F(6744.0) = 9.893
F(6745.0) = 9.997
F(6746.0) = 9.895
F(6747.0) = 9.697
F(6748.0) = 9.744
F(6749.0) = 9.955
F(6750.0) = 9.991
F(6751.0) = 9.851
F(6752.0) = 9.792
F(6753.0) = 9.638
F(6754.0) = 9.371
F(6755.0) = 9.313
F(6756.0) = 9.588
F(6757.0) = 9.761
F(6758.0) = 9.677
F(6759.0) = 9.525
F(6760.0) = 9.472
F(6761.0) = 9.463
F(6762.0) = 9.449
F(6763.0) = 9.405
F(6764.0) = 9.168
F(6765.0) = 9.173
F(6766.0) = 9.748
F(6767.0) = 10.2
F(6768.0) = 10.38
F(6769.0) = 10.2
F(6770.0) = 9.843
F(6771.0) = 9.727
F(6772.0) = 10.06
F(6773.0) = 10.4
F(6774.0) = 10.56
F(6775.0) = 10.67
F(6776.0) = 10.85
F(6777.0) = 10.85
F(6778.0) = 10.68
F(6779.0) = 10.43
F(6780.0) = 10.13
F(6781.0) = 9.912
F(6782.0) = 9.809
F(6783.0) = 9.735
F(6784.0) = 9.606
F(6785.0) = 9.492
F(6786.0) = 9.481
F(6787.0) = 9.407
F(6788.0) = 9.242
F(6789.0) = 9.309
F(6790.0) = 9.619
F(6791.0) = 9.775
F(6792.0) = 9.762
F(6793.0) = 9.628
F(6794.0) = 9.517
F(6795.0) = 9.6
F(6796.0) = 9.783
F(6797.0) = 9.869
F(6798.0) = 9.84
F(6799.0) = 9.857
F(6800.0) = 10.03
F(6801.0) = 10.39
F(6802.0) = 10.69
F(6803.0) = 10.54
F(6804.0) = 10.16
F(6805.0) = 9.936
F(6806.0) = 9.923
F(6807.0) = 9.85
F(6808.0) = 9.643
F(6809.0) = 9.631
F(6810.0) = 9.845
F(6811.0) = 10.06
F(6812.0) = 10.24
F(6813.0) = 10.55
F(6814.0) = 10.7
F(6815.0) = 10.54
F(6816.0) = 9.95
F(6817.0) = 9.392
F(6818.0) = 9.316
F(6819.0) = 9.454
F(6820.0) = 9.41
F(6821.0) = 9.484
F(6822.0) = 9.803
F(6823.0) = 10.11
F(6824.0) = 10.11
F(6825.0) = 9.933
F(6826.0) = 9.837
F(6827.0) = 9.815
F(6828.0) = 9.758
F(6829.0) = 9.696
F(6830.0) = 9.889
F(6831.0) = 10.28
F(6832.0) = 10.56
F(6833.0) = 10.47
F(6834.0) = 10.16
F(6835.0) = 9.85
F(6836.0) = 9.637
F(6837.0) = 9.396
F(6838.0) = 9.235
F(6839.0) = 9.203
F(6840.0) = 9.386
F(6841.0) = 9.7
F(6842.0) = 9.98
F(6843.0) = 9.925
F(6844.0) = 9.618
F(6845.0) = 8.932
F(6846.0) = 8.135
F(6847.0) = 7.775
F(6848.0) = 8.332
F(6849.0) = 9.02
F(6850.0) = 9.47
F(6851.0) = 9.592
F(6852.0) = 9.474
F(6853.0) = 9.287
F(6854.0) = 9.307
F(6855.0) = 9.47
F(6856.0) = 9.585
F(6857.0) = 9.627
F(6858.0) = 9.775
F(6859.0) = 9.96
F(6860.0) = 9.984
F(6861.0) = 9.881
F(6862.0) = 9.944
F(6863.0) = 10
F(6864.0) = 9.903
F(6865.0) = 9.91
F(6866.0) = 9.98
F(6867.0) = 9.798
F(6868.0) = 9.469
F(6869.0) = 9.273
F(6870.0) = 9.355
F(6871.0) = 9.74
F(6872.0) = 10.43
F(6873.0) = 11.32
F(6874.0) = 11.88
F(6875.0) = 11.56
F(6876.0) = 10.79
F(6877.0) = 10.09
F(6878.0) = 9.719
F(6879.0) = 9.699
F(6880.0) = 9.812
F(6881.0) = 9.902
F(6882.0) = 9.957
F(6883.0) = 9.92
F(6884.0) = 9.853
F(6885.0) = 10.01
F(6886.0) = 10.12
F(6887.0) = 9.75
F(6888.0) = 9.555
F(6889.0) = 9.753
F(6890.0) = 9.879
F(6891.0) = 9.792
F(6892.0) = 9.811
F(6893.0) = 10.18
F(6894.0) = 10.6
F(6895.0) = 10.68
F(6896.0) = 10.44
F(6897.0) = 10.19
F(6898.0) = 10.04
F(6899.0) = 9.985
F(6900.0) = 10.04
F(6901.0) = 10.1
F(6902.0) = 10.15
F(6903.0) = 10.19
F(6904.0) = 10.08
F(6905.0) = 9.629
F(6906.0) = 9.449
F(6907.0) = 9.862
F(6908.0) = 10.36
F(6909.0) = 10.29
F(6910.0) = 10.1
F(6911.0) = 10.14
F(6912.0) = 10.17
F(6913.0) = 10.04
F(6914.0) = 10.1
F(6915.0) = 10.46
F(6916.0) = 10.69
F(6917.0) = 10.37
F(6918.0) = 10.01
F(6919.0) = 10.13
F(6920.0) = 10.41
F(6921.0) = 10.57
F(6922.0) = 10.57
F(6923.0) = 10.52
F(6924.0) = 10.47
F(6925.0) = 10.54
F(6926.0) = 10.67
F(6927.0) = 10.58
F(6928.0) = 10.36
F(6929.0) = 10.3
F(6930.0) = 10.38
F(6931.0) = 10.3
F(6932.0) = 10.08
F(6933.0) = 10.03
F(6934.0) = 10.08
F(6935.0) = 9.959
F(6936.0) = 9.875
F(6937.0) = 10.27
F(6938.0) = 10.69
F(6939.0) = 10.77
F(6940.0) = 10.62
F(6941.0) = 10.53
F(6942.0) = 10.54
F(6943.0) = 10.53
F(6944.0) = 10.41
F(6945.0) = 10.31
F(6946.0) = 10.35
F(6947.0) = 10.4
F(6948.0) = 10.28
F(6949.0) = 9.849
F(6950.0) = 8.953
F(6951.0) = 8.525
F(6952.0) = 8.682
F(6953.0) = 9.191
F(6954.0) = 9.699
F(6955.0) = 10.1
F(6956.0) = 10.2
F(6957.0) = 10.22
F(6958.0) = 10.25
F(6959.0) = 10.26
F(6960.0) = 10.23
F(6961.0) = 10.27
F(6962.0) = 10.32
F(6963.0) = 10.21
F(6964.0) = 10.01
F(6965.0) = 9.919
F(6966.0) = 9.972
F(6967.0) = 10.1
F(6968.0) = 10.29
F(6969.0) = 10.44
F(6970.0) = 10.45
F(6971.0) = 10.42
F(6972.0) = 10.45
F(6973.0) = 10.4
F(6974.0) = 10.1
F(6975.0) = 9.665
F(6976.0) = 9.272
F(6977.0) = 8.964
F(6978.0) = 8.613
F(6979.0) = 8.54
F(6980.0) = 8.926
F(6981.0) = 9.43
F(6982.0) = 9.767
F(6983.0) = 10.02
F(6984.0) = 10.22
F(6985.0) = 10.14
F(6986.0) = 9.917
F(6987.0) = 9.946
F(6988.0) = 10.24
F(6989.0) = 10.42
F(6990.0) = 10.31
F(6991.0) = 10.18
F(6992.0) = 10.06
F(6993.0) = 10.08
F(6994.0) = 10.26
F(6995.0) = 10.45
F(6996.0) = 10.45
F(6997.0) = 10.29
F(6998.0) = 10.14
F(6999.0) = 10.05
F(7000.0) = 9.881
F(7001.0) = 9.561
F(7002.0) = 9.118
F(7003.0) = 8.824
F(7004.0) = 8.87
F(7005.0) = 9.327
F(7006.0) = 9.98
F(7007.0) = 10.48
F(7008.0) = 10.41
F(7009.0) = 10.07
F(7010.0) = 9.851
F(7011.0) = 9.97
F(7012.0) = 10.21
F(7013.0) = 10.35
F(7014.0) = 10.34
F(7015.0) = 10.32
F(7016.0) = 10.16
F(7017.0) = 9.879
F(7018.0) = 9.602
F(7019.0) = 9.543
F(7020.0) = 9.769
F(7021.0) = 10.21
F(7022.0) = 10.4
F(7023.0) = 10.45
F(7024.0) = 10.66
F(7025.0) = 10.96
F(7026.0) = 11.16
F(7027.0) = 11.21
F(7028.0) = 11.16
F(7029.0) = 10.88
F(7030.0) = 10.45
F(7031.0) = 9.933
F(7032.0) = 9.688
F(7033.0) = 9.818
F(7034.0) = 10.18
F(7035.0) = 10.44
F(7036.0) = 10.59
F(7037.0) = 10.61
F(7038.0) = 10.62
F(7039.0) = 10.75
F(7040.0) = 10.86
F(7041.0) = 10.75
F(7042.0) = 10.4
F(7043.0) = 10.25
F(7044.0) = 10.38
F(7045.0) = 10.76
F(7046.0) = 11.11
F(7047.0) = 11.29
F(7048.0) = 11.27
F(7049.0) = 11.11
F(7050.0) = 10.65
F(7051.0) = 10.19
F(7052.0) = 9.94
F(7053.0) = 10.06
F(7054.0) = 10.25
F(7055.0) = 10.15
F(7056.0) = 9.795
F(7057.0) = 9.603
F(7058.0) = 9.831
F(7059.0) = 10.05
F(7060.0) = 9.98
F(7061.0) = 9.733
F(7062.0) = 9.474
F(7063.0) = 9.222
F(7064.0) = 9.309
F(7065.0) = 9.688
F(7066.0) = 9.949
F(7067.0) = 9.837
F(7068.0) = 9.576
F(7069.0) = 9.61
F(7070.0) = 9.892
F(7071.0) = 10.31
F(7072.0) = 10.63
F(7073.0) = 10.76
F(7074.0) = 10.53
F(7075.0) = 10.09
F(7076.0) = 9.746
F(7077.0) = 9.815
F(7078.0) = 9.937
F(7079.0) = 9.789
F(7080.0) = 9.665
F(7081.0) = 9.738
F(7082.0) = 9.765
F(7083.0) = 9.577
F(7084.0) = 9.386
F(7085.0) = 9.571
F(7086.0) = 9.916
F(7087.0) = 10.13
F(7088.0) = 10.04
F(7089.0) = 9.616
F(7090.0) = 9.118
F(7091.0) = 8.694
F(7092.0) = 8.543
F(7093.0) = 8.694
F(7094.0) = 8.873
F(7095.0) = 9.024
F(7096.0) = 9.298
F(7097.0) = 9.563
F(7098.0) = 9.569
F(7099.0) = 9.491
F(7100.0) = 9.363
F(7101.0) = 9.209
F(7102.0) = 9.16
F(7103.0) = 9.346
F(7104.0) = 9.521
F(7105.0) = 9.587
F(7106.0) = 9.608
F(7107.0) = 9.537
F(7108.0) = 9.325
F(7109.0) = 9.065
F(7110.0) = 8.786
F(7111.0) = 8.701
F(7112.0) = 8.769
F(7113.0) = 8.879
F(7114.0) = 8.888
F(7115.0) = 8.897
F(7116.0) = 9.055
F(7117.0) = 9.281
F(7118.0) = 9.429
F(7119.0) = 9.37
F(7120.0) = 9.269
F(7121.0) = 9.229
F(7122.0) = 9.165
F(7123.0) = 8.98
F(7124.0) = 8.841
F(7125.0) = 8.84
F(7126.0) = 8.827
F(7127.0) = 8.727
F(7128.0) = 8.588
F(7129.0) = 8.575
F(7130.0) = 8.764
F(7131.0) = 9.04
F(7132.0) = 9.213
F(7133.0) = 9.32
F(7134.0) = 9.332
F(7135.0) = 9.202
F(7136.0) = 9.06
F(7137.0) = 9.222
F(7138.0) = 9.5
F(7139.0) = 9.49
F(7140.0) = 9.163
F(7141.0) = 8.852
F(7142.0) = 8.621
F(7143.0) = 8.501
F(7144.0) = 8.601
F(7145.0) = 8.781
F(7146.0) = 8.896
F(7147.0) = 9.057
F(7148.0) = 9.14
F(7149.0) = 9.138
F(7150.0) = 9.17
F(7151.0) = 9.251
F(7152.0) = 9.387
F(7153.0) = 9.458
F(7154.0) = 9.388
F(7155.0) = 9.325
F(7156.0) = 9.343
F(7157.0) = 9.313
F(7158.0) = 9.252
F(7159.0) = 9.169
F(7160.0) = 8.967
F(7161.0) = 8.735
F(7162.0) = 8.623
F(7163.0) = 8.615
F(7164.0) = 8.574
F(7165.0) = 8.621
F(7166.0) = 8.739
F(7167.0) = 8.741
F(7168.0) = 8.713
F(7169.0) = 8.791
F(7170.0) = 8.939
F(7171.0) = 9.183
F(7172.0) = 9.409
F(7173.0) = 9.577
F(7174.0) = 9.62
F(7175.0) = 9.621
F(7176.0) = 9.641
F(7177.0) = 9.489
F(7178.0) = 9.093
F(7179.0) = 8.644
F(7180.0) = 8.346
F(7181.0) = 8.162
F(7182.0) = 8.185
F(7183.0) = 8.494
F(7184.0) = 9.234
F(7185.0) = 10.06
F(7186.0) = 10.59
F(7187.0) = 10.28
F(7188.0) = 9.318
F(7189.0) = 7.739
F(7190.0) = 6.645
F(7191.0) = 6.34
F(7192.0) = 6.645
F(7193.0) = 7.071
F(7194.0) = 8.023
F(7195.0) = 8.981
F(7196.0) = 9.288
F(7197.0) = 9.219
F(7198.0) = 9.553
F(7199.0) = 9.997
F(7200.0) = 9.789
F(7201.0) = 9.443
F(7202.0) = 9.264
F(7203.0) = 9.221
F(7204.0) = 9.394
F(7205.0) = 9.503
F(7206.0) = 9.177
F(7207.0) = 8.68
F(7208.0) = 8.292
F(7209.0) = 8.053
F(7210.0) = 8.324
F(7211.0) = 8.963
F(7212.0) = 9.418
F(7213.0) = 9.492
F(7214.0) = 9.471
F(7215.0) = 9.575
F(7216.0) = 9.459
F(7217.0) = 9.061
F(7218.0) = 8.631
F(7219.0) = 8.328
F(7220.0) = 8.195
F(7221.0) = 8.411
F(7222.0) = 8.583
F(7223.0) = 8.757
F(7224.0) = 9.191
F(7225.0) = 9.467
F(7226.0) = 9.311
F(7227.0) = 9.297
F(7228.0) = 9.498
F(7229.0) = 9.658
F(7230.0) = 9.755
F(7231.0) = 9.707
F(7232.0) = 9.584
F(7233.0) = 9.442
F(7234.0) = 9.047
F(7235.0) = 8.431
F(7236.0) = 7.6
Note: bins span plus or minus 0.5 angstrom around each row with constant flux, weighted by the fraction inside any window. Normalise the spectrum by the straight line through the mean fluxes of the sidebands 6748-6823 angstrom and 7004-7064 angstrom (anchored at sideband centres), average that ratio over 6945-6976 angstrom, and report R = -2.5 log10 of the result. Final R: 0.02 mag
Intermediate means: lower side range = 9.87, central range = 10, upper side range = 10.3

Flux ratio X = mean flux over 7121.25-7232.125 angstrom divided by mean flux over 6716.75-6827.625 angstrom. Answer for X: 0.9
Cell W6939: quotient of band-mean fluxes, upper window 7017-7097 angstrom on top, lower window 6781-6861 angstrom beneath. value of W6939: 1.04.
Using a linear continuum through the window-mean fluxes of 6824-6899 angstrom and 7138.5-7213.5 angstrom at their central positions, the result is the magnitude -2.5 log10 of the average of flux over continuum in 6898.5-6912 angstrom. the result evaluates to -0.04 mag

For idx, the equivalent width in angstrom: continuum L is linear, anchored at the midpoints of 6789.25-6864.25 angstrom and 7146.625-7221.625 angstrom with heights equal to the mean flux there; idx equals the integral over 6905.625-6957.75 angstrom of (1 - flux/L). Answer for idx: -3.7 angstrom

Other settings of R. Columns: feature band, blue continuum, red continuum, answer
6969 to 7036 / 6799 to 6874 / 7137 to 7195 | -0.080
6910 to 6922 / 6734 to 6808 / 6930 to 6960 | -0.026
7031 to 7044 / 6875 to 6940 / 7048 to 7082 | -0.040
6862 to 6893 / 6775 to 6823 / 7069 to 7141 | -0.029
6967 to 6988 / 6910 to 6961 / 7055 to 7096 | 0.025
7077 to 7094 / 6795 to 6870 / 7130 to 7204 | -0.039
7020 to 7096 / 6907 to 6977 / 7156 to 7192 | -0.062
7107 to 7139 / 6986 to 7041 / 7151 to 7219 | 0.042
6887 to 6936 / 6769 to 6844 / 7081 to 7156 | -0.056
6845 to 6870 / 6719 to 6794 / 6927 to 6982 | 0.056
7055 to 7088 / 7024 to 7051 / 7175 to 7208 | 0.044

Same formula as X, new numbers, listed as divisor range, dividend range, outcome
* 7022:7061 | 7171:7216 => 0.85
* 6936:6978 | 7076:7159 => 0.92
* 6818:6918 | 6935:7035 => 1.02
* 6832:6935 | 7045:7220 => 0.93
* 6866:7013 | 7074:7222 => 0.90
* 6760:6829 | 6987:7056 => 1.04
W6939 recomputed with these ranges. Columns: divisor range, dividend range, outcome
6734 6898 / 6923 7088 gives 1.03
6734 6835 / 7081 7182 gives 0.92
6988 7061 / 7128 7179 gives 0.89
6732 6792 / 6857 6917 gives 1.02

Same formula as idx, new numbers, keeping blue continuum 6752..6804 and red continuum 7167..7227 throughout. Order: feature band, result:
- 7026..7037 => -1.40 angstrom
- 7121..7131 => 0.26 angstrom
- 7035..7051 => -2.53 angstrom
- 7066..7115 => -1.86 angstrom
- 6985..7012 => -1.75 angstrom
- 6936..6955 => -1.09 angstrom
